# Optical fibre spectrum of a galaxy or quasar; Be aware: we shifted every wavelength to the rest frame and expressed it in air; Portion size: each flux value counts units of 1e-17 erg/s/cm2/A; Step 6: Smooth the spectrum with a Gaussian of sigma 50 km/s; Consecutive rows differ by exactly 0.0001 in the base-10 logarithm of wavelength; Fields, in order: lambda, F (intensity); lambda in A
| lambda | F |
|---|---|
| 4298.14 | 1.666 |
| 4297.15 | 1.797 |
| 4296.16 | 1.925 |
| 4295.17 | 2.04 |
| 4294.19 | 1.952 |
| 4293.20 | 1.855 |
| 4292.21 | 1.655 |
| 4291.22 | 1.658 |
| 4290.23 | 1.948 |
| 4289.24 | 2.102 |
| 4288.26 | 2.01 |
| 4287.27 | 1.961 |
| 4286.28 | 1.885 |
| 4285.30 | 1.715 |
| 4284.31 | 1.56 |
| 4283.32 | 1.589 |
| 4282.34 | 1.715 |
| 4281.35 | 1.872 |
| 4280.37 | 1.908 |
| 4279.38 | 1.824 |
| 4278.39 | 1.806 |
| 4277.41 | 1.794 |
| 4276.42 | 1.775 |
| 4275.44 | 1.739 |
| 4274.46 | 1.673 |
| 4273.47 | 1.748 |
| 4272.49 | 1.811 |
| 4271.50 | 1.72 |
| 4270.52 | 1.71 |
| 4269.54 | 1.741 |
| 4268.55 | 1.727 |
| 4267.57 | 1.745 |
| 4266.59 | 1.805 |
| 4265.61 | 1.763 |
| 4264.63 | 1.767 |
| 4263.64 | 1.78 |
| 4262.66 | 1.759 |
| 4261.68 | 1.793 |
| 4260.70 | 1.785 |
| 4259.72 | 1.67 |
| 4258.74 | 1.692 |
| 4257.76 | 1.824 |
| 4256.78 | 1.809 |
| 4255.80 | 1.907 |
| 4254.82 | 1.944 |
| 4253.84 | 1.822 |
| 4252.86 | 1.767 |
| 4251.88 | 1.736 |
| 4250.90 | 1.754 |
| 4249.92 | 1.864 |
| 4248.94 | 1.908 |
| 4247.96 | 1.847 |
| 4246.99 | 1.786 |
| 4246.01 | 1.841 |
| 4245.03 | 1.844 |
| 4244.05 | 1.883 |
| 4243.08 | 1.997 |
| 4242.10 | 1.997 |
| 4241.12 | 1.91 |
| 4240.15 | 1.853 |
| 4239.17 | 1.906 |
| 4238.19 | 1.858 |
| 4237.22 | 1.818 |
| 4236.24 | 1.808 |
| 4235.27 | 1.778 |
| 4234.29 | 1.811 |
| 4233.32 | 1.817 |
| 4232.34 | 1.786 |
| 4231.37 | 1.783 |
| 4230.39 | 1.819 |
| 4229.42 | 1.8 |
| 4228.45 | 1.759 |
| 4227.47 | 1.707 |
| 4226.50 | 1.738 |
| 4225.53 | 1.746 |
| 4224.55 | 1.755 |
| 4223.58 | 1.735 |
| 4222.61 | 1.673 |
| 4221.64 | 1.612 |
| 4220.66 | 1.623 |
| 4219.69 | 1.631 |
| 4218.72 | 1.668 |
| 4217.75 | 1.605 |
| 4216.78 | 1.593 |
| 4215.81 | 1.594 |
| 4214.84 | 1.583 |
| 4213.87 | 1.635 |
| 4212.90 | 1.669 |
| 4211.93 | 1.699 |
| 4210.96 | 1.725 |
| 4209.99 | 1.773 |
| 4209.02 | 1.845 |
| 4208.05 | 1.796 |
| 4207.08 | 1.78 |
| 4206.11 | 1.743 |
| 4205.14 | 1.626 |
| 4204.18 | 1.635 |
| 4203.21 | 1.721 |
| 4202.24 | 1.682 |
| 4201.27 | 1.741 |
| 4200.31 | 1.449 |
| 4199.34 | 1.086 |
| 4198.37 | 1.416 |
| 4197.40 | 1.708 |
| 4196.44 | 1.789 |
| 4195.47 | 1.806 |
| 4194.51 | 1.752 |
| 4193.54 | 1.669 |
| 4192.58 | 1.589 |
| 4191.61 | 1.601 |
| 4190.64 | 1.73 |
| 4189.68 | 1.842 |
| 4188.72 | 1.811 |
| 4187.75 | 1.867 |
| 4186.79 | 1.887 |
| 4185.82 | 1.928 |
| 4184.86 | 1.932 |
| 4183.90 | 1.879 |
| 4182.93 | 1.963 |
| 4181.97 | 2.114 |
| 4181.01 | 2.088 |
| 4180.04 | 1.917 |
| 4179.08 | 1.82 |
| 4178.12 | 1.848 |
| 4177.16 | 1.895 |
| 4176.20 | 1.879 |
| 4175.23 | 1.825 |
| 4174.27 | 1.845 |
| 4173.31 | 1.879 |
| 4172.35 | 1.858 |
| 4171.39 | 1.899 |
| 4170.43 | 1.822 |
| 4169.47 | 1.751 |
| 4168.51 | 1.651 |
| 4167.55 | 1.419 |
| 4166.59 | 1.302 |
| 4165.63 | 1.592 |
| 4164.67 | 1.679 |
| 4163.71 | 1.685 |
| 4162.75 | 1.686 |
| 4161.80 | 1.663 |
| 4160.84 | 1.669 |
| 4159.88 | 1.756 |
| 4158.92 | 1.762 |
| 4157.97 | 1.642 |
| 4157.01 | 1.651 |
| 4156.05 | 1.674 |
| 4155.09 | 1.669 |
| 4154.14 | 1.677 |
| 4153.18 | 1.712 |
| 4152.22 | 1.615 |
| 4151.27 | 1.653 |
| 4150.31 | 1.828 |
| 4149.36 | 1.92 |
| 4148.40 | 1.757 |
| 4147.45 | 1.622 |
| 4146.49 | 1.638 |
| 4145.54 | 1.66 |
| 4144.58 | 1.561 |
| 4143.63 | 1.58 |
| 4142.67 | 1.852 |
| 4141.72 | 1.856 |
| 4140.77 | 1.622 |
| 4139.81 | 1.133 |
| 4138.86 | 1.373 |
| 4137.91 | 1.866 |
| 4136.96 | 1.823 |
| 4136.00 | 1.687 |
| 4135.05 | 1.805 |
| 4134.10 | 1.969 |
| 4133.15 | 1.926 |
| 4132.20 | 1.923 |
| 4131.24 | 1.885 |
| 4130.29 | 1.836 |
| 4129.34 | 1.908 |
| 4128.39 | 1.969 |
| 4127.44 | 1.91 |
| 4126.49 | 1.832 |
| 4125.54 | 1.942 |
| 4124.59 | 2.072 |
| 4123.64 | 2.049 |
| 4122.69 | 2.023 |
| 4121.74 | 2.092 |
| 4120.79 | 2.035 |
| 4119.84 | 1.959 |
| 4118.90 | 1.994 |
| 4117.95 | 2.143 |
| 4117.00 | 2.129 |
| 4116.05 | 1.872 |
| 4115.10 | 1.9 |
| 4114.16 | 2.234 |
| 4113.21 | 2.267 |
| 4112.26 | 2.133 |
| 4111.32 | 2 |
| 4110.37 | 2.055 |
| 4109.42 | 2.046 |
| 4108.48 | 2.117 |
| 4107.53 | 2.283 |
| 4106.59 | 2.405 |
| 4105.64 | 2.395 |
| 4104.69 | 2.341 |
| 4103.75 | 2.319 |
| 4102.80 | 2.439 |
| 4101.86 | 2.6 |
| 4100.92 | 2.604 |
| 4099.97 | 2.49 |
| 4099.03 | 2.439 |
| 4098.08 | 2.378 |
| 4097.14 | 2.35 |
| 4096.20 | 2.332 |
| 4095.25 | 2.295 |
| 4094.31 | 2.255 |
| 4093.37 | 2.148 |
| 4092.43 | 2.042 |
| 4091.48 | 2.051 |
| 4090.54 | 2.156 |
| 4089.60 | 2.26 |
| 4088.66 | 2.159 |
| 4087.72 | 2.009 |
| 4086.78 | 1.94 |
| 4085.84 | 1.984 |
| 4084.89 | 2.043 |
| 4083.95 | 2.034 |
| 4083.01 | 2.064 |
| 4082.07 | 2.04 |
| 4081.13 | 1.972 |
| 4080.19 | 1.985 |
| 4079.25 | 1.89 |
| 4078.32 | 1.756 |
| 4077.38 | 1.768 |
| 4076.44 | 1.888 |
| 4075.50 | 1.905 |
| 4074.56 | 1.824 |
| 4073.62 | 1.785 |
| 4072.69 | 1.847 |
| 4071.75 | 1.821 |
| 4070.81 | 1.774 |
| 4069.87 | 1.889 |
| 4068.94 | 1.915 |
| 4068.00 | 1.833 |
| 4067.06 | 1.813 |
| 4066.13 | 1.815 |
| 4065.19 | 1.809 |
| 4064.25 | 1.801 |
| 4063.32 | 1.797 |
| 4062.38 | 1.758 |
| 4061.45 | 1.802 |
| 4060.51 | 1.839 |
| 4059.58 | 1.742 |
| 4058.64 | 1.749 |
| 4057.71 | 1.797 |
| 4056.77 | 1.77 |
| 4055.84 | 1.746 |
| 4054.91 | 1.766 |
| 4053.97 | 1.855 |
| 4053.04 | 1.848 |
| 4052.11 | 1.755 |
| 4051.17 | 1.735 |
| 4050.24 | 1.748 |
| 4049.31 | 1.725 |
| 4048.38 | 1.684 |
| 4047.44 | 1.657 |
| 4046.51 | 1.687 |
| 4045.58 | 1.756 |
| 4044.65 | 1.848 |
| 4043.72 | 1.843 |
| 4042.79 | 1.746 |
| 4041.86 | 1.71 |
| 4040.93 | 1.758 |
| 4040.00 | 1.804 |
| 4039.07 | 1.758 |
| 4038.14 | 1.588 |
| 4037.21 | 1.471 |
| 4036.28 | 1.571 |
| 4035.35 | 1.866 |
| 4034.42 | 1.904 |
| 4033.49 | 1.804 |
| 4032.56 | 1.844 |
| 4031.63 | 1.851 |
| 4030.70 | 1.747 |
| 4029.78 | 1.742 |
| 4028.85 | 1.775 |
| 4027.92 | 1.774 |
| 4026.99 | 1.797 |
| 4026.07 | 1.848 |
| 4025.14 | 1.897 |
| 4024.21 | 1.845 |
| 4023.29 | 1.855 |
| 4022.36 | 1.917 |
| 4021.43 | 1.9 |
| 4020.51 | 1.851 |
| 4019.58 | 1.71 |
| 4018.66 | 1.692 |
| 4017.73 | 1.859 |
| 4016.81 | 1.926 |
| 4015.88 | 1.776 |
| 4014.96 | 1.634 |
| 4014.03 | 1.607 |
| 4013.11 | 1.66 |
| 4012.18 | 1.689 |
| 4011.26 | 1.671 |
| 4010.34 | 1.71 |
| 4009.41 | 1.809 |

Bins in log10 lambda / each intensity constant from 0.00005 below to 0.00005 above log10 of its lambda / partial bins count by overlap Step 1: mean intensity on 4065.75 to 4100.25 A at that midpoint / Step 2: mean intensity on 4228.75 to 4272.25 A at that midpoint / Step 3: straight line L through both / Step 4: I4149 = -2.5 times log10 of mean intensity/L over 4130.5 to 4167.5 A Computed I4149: 0.15 mag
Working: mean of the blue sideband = 2.02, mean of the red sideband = 1.81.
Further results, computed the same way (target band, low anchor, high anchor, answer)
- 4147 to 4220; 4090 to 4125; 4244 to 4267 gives 0.16 mag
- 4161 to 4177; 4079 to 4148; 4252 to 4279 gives 0.13 mag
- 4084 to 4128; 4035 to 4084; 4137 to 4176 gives -0.23 mag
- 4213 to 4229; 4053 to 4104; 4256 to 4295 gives 0.11 mag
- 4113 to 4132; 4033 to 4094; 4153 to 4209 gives -0.12 mag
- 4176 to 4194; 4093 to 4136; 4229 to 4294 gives 0.07 mag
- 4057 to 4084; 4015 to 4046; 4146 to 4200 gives -0.04 mag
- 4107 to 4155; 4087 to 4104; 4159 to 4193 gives 0.11 mag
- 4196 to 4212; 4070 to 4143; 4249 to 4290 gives 0.14 mag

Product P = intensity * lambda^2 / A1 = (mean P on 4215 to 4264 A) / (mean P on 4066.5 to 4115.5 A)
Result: 0.9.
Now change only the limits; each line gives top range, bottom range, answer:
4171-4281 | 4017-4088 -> 1.06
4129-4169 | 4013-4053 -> 1.01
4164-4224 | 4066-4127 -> 0.87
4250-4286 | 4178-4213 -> 1.04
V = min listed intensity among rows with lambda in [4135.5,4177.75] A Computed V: 1.133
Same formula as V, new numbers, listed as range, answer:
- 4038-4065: 1.588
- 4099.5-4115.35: 1.9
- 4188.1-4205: 1.086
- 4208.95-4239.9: 1.583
